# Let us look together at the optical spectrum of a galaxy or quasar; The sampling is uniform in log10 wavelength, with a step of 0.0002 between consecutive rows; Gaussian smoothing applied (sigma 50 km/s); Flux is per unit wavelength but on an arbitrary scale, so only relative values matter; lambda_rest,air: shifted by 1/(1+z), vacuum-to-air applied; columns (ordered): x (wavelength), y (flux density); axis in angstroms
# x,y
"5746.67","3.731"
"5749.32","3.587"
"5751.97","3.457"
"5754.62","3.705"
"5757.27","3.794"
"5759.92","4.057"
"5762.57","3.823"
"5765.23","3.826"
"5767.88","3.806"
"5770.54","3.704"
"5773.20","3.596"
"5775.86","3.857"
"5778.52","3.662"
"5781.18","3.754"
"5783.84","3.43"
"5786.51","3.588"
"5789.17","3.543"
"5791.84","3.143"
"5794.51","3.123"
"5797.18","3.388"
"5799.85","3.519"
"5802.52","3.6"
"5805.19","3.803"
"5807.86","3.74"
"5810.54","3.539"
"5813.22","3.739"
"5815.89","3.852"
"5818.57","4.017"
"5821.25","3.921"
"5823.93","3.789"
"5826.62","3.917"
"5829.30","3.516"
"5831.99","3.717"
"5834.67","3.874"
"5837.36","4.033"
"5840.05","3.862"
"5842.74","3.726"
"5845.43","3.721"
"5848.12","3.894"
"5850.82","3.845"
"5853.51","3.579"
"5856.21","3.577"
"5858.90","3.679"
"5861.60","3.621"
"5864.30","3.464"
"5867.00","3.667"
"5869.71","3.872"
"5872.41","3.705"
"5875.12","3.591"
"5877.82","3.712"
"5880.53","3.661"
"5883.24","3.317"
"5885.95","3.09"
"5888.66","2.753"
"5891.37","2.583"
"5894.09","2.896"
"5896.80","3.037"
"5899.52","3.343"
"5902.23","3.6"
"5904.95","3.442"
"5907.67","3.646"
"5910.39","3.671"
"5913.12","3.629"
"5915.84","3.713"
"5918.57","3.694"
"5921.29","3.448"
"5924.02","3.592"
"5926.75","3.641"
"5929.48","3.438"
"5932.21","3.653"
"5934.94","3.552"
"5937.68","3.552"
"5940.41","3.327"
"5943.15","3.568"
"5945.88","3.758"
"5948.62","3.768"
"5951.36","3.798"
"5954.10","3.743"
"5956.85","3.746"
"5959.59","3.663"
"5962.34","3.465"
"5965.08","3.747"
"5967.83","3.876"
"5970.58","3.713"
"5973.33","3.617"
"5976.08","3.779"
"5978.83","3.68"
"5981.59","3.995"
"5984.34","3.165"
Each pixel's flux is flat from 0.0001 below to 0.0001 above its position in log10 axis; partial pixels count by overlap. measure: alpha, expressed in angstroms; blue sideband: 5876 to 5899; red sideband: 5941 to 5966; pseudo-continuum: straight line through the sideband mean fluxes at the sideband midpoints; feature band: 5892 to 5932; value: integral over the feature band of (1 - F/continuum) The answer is -1.49 angstroms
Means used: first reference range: 3.15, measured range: 3.47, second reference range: 3.68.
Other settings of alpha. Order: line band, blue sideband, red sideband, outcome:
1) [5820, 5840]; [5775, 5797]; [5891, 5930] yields -1.99 angstroms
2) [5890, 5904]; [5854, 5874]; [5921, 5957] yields 2.05 angstroms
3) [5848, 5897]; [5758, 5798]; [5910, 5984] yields 2.60 angstroms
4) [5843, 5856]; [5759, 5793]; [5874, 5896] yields -1.52 angstroms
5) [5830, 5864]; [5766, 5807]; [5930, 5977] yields -1.33 angstroms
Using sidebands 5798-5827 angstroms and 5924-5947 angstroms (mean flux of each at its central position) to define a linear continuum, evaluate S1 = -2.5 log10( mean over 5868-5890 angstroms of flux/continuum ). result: 0.06 mag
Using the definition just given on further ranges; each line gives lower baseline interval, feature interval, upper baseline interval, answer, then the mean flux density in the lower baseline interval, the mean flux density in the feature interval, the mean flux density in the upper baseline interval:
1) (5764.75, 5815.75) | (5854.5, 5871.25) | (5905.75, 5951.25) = -0.01 mag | 3.6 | 3.65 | 3.61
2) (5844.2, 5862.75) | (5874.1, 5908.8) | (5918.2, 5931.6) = 0.11 mag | 3.7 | 3.28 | 3.56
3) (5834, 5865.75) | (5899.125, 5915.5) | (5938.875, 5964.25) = 0.03 mag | 3.74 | 3.58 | 3.65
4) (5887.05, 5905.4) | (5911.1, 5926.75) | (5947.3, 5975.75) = -0.10 mag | 3.08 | 3.62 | 3.72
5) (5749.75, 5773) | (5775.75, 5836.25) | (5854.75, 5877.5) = 0.02 mag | 3.76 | 3.65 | 3.65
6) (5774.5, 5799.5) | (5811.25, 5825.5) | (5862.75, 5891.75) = -0.11 mag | 3.5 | 3.85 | 3.43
